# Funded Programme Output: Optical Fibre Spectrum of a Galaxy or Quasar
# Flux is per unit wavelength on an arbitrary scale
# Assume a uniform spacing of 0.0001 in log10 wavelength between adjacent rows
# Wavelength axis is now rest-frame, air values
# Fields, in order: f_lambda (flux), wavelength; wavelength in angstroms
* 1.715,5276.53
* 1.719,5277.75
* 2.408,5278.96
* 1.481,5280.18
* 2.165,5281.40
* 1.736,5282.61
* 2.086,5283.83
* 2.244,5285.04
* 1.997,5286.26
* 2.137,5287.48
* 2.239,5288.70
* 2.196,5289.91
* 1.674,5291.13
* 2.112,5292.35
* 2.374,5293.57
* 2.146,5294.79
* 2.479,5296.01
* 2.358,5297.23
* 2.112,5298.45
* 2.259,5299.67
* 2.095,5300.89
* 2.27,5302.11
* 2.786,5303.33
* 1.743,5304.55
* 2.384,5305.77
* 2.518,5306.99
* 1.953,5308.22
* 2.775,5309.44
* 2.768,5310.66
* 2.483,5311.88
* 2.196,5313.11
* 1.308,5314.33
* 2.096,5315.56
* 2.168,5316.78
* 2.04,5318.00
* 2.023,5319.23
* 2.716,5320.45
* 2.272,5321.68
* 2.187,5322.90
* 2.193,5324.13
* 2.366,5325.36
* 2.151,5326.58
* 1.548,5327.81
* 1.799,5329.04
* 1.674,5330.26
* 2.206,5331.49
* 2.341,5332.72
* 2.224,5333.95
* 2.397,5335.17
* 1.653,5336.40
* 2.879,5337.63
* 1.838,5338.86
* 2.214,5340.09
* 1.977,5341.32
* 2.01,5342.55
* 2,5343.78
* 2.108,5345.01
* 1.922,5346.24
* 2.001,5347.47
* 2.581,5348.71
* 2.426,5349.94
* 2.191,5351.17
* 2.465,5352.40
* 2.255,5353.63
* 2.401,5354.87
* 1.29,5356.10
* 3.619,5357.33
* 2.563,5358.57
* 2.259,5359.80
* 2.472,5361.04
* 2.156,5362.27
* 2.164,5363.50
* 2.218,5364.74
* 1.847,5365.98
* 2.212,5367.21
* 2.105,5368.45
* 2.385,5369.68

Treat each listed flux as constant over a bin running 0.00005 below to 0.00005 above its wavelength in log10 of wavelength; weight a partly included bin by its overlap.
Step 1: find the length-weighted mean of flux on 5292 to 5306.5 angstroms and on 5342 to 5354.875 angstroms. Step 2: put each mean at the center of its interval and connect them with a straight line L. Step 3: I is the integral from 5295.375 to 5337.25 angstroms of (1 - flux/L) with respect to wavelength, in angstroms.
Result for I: 0.9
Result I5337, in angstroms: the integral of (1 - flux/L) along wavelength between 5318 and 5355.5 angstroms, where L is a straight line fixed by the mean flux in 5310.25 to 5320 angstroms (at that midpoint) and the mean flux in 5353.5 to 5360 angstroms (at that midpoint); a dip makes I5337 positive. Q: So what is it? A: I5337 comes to 1.9 angstroms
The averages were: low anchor 2.13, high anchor 2.42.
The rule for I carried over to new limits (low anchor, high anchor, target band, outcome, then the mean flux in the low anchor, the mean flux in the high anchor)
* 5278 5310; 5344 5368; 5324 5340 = 0.9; 2.18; 2.27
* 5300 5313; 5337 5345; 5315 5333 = 1.1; 2.37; 2.15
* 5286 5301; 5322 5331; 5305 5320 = -1.1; 2.17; 2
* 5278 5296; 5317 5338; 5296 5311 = -1.6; 2.08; 2.15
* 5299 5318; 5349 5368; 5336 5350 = 1.0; 2.25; 2.31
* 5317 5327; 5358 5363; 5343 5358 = 0.4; 2.24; 2.36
